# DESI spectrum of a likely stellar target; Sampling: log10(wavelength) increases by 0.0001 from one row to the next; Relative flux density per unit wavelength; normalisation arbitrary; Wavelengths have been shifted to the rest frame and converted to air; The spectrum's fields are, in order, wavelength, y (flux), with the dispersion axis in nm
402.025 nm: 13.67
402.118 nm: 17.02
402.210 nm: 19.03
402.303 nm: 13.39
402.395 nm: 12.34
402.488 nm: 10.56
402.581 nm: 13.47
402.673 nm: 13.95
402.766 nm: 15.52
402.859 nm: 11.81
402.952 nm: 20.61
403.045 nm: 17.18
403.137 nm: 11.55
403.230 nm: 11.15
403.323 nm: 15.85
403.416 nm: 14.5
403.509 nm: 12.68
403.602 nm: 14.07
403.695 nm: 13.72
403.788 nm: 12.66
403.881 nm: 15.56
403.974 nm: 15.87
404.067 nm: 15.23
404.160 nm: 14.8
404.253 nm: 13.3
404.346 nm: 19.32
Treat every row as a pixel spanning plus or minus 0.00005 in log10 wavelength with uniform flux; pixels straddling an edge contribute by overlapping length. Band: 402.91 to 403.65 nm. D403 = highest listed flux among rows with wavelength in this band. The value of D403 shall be 20.61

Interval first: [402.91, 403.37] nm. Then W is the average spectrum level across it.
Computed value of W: 15.2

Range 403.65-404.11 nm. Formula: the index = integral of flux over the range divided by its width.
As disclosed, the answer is 14.6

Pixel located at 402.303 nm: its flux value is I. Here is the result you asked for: 13.39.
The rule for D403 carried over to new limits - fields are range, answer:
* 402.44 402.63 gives 13.47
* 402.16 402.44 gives 19.03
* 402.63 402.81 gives 15.52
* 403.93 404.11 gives 15.87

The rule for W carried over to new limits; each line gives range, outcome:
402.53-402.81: 14.3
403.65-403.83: 13.2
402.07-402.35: 16.5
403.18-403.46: 13.8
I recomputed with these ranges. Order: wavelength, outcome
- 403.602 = 14.07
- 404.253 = 13.3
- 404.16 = 14.8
